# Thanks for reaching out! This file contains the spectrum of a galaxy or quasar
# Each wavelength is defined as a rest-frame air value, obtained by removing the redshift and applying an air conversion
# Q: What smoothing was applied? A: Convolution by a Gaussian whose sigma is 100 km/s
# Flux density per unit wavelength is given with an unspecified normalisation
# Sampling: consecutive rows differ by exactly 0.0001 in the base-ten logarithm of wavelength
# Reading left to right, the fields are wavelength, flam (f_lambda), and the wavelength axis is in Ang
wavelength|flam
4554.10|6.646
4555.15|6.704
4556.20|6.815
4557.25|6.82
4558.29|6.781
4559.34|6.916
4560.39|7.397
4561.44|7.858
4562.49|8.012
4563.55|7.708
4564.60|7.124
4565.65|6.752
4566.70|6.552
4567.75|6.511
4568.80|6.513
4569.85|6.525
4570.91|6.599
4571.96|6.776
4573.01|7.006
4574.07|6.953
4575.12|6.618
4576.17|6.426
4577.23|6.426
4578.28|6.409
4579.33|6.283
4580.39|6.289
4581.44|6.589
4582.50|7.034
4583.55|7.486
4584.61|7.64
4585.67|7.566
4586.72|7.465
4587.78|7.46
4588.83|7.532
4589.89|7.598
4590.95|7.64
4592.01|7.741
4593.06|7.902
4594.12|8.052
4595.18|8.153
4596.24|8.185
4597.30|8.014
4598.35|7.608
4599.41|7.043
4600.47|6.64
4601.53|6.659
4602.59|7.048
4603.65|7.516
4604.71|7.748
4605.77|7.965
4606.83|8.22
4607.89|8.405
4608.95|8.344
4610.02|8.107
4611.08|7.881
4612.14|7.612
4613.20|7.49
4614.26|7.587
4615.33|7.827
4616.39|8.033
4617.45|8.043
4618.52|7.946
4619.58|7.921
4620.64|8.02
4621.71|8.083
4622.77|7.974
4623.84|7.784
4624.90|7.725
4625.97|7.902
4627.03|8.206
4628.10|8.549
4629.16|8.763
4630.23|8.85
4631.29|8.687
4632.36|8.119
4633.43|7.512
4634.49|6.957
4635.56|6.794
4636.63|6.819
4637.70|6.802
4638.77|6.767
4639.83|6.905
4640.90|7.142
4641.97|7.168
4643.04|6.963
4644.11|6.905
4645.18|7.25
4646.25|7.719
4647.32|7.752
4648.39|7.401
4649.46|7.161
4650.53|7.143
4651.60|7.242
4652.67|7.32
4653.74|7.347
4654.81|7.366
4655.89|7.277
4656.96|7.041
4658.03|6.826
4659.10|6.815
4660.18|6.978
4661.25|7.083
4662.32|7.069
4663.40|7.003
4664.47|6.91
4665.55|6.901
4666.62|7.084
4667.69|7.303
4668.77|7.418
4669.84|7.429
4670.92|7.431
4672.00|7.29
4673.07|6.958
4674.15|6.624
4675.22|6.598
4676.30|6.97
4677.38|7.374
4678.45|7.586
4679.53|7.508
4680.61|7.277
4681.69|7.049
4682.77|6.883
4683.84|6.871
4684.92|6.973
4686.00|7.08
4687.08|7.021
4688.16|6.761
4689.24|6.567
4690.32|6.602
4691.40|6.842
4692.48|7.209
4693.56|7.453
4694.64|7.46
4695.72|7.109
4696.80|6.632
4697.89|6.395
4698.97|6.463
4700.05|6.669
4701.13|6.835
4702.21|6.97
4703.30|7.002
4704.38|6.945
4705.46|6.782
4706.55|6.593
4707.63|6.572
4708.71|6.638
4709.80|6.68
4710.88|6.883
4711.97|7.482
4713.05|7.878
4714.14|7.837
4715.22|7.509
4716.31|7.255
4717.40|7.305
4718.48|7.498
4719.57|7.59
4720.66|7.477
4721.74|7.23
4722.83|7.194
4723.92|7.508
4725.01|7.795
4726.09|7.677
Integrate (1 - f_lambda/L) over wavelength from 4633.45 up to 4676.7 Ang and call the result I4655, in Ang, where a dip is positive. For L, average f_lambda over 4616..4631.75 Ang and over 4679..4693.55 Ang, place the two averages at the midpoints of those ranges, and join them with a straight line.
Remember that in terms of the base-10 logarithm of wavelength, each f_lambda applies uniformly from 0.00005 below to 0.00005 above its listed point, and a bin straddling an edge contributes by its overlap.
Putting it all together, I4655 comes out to 2.67 Ang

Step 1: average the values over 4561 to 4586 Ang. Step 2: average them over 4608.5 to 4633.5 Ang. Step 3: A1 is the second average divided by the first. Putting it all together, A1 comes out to 1.17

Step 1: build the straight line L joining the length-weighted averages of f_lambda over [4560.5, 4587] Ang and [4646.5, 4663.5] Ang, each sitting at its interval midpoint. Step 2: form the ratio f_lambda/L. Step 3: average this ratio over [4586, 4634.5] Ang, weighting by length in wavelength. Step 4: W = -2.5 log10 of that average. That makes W -0.12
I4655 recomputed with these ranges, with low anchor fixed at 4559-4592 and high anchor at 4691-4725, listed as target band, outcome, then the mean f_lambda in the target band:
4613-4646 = -2.8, 7.66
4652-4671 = -0.2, 7.14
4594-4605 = -0.7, 7.49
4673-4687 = 0.1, 7.06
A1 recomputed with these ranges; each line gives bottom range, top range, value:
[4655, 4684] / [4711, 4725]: 1.05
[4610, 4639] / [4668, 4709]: 0.89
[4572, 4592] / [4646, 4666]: 1.02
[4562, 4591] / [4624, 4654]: 1.08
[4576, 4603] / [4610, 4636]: 1.09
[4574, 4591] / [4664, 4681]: 1.02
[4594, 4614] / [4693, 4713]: 0.89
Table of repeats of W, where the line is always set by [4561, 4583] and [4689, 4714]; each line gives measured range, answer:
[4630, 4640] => -0.08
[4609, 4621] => -0.15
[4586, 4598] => -0.14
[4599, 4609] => -0.11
